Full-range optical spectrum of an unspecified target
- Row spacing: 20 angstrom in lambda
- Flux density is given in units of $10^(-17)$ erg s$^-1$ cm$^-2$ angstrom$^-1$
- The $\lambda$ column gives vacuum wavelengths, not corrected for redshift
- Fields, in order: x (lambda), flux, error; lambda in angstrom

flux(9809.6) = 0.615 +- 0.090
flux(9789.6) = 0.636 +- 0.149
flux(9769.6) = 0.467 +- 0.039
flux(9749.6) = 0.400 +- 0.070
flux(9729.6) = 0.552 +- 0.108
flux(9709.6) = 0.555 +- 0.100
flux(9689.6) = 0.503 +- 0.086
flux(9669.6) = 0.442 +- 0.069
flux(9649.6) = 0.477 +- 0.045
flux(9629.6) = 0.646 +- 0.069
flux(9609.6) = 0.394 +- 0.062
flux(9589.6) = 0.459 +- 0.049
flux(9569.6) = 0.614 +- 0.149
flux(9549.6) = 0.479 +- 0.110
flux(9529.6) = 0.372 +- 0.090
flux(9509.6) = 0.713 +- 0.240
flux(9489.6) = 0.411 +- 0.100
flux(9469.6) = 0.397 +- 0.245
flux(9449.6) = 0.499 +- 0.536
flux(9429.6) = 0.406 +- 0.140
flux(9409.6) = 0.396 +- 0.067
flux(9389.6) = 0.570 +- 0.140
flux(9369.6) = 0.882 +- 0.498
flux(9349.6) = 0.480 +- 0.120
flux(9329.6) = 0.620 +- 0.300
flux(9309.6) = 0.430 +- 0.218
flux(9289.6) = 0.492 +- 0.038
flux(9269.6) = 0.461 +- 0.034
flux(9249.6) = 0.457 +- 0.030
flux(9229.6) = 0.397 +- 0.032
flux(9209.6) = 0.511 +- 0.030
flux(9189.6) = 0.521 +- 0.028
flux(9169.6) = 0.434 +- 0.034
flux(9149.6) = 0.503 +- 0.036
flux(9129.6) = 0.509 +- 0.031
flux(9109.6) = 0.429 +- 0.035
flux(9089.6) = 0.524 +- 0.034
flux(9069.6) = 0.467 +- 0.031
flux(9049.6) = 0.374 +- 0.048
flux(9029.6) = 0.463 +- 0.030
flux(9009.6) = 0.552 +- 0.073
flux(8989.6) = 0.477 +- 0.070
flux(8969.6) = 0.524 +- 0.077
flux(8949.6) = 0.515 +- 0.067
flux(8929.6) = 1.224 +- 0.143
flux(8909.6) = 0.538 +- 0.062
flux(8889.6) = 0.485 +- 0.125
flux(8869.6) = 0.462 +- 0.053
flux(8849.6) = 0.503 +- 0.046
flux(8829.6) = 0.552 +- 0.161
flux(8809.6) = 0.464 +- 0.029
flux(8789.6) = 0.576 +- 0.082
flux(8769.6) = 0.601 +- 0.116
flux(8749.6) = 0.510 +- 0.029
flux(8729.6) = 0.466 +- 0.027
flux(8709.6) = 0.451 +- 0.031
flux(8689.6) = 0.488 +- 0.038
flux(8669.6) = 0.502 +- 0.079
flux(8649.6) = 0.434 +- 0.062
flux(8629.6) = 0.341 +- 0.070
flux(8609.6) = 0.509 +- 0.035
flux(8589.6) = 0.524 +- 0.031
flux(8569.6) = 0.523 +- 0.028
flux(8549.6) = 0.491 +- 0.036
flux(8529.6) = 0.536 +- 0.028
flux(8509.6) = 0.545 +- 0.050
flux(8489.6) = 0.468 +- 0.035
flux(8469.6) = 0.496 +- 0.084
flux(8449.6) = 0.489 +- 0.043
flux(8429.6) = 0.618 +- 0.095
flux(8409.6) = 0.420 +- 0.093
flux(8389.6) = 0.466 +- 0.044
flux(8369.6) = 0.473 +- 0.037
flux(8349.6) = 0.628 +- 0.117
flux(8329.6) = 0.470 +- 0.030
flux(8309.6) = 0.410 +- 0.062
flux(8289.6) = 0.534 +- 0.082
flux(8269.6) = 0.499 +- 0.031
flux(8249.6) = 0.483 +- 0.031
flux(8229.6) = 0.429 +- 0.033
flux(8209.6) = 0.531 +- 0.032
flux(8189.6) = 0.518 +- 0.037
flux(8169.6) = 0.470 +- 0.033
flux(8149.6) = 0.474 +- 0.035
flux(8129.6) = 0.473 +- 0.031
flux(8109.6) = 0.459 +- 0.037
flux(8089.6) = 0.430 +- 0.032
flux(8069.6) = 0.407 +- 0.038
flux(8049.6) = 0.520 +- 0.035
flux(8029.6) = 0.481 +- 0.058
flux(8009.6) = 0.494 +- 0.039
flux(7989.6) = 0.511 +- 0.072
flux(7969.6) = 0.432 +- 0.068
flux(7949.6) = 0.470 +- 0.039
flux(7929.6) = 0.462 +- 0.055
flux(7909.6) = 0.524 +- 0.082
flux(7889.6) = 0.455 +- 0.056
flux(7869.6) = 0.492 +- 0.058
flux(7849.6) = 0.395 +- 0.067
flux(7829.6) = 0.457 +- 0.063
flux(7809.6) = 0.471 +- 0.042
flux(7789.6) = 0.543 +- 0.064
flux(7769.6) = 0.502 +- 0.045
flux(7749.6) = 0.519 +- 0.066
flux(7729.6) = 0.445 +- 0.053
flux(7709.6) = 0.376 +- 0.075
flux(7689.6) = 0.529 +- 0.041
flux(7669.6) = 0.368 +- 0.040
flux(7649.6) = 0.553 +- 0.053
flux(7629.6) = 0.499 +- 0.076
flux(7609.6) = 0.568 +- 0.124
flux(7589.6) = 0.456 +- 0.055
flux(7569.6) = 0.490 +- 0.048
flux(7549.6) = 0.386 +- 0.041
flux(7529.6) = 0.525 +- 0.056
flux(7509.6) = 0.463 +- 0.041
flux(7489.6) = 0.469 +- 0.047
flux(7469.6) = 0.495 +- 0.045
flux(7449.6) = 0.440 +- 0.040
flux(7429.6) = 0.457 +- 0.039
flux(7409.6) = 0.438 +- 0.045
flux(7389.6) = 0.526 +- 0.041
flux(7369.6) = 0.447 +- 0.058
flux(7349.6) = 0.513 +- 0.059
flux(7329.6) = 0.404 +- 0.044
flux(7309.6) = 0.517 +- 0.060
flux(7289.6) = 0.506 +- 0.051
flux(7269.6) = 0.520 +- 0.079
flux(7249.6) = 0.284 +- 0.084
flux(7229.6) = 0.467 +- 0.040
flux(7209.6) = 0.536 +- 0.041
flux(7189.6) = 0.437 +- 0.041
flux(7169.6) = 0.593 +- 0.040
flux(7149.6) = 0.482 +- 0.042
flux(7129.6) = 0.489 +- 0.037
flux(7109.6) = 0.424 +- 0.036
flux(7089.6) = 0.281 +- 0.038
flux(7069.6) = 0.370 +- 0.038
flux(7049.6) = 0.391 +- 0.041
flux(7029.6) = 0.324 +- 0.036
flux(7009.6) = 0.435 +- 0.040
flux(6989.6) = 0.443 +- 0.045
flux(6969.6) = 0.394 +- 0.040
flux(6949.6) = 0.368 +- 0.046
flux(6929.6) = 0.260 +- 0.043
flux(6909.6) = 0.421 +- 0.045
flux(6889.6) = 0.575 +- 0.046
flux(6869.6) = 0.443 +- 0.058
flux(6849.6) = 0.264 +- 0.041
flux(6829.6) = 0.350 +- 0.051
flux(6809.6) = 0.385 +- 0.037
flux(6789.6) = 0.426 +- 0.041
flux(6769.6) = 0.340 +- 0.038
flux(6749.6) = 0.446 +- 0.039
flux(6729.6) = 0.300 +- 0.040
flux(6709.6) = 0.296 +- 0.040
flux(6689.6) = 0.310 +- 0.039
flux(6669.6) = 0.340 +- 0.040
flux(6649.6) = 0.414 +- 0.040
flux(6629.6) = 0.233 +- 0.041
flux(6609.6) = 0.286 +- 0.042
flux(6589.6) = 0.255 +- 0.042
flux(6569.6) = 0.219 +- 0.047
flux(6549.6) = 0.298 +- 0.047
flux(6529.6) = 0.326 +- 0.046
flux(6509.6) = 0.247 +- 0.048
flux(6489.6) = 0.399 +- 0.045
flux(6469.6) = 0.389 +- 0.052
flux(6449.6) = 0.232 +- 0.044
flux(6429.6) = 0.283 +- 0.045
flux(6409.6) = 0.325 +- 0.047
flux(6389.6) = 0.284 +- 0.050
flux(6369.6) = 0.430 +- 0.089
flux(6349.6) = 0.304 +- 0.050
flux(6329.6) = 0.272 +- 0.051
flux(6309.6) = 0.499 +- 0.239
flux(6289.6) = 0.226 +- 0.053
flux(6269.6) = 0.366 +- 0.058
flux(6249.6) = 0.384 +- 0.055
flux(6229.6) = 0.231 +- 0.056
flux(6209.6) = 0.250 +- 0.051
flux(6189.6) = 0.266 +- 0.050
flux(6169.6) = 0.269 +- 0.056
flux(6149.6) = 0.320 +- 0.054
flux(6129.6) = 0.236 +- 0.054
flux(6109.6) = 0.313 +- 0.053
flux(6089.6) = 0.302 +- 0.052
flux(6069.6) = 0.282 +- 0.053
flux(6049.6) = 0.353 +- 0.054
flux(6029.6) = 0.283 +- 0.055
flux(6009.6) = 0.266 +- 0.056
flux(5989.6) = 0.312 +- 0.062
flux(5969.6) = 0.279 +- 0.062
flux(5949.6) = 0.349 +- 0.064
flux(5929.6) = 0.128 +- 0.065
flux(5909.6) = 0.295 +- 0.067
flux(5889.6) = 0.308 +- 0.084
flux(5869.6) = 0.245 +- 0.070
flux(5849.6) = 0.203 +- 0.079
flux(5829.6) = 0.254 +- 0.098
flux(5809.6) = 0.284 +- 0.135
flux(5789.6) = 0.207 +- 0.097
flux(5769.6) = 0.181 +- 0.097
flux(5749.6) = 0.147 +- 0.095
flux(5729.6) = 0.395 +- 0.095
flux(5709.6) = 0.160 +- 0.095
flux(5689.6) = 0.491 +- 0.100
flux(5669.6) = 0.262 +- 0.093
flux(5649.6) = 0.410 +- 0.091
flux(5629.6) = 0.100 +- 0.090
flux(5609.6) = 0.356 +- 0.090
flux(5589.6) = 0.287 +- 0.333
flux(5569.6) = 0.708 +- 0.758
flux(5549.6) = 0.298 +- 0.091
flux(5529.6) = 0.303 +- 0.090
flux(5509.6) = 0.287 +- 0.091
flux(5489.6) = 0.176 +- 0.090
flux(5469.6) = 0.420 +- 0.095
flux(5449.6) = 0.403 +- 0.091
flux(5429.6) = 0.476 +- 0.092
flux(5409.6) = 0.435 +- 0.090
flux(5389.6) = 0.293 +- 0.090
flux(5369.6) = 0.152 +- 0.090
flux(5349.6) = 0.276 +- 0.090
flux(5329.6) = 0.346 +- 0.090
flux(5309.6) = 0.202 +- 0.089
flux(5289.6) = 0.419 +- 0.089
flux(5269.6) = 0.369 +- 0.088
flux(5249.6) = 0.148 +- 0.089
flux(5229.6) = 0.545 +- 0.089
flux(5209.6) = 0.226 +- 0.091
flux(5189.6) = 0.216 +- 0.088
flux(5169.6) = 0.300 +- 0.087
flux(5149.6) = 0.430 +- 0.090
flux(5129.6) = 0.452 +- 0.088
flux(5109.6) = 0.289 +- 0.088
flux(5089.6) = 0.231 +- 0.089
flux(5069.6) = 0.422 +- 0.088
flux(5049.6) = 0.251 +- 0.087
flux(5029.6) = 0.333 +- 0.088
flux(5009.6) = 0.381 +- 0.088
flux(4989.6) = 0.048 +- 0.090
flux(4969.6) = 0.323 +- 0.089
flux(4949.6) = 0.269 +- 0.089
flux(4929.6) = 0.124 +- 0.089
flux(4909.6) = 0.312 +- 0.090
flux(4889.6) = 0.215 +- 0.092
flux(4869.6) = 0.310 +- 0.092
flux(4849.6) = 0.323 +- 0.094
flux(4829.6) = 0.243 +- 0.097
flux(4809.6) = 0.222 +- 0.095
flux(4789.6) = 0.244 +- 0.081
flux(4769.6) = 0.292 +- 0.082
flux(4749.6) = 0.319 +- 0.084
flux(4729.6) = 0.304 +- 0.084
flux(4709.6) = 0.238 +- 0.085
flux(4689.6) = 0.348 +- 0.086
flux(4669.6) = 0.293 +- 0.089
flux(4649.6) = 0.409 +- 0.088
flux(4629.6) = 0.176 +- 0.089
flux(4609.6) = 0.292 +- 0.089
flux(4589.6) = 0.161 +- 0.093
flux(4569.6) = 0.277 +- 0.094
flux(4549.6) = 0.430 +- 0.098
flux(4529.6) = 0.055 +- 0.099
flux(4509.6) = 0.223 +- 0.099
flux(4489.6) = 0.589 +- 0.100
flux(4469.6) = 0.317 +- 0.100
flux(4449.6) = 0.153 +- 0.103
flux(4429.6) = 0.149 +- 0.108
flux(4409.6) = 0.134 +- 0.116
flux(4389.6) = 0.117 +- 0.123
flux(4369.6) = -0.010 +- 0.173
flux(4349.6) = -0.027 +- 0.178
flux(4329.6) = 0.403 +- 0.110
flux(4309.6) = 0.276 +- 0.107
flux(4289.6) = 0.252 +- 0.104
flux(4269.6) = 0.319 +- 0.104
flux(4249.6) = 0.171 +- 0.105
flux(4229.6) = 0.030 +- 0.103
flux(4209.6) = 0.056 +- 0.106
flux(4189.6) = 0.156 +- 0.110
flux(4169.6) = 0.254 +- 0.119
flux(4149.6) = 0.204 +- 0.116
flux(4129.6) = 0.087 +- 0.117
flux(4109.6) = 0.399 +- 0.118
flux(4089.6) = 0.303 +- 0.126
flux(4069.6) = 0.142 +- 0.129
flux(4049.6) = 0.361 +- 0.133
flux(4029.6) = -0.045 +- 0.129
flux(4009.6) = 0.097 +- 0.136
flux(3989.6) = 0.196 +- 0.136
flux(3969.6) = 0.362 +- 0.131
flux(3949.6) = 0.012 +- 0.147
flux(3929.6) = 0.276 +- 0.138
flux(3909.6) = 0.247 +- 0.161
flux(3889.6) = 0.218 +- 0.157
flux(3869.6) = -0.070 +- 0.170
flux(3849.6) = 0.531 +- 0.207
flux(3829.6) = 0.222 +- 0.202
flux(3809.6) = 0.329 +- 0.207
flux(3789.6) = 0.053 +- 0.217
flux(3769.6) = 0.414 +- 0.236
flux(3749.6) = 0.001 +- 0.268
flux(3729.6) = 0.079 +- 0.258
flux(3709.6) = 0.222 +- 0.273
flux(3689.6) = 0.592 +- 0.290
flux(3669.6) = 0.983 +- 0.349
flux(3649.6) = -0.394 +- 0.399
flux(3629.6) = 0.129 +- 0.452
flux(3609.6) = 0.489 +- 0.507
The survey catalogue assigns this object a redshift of 0.784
